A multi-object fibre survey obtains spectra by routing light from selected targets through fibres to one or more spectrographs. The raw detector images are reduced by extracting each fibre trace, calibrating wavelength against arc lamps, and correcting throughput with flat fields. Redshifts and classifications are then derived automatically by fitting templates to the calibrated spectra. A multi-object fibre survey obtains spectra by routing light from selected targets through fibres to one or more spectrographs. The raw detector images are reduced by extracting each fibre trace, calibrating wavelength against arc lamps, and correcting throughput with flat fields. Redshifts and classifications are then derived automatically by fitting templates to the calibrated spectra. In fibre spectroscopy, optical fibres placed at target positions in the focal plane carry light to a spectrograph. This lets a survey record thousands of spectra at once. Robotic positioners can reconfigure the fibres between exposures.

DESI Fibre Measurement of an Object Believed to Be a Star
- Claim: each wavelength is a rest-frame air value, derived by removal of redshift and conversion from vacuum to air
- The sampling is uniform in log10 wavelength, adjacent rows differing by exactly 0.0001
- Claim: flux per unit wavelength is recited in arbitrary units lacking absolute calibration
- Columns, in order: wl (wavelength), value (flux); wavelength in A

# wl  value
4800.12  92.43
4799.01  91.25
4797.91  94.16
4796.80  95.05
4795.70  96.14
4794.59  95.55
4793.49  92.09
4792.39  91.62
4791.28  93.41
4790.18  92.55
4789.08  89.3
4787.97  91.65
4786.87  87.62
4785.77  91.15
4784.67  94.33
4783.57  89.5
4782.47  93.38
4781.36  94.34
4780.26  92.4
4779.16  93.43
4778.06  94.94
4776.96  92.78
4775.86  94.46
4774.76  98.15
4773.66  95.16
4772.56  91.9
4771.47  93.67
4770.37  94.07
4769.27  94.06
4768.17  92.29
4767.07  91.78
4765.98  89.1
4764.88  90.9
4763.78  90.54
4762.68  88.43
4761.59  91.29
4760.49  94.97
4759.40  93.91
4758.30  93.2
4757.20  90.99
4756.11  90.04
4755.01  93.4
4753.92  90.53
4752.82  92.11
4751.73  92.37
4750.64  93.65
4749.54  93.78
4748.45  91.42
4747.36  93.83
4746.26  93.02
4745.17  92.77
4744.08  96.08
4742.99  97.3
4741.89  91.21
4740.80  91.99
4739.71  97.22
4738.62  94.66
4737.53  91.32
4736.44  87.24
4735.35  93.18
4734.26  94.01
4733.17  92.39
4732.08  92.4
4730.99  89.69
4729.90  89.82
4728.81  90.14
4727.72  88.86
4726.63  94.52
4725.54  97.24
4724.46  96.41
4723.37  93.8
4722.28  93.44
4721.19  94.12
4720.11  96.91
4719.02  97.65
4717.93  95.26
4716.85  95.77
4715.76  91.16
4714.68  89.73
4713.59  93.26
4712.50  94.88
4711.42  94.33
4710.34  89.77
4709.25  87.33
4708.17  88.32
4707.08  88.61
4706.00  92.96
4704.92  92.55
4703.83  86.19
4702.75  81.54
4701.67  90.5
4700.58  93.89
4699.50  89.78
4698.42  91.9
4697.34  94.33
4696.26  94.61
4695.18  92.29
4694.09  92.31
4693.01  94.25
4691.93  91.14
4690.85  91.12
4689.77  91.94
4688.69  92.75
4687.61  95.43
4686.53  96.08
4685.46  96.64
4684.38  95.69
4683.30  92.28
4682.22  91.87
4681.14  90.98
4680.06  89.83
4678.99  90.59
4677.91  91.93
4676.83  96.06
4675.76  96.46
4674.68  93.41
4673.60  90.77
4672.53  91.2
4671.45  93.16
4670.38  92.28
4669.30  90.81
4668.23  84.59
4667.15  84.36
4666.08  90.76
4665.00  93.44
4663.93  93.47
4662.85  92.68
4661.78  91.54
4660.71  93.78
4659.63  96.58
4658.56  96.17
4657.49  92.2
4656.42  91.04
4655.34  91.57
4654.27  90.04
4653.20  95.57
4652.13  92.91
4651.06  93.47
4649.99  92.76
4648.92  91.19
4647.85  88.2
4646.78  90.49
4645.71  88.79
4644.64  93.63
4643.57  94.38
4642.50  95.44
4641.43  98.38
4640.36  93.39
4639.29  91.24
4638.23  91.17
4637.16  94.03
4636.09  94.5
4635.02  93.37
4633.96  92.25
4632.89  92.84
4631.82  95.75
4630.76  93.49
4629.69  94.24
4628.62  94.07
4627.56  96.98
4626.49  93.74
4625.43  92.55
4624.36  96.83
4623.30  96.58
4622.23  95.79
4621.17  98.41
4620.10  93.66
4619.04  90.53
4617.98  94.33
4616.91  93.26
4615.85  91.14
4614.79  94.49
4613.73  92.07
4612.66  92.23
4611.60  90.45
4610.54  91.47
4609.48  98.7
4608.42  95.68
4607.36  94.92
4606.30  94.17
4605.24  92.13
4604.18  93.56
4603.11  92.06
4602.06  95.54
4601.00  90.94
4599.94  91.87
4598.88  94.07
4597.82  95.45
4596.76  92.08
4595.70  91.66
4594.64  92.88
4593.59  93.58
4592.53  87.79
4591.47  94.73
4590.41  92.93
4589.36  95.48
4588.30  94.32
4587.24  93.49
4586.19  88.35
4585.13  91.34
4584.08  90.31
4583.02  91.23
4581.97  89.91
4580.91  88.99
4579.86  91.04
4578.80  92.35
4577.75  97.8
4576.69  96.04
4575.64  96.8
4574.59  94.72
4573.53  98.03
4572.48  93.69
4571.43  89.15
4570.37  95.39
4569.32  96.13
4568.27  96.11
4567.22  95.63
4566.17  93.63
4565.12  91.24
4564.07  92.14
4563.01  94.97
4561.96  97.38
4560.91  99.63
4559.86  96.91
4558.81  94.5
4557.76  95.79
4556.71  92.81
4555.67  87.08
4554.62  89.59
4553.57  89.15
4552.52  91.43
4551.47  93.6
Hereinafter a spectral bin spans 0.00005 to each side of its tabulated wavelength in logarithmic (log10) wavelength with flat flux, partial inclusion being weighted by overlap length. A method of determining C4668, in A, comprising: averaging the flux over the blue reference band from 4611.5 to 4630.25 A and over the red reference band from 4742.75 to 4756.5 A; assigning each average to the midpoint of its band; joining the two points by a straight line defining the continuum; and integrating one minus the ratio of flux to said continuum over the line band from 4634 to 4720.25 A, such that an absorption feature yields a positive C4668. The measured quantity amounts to 1.17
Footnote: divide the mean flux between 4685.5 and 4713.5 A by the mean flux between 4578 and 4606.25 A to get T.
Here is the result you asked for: 0.99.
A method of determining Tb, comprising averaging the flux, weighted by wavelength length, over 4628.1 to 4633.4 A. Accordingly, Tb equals 94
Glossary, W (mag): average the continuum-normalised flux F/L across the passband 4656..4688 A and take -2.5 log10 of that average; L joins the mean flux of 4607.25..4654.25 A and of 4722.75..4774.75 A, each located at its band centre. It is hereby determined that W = 0.01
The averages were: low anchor 93.6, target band 92.5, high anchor 92.7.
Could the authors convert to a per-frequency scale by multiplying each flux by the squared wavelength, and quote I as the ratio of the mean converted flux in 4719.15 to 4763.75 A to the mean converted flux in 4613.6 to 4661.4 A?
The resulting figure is 1.04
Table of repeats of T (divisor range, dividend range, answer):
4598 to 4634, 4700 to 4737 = 0.98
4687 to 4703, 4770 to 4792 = 1.01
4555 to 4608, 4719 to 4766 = 0.99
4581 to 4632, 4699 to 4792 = 0.99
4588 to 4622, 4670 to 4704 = 0.99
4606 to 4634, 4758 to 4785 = 0.99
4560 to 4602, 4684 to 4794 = 0.99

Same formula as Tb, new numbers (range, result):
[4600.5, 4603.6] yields 93.2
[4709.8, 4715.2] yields 92.4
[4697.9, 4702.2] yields 91.4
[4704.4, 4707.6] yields 91.6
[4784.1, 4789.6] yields 90.8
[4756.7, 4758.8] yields 91.9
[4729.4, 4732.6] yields 90.6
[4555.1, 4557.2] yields 90.2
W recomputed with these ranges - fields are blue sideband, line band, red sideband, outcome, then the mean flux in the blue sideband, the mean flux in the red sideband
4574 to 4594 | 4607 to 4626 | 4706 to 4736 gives -0.02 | 92.7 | 92.7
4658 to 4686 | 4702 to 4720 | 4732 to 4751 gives 0.02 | 92.4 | 93.2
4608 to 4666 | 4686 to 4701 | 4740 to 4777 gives 0.00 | 93.4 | 92.8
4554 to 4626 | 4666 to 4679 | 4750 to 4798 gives 0.02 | 93.5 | 92.6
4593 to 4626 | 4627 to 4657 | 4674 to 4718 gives 0.00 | 93.6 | 92.1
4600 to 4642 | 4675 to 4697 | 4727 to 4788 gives 0.00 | 93.9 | 92.5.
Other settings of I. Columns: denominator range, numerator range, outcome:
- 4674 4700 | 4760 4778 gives 1.03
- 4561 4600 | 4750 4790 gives 1.07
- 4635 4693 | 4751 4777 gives 1.04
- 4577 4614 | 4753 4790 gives 1.07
